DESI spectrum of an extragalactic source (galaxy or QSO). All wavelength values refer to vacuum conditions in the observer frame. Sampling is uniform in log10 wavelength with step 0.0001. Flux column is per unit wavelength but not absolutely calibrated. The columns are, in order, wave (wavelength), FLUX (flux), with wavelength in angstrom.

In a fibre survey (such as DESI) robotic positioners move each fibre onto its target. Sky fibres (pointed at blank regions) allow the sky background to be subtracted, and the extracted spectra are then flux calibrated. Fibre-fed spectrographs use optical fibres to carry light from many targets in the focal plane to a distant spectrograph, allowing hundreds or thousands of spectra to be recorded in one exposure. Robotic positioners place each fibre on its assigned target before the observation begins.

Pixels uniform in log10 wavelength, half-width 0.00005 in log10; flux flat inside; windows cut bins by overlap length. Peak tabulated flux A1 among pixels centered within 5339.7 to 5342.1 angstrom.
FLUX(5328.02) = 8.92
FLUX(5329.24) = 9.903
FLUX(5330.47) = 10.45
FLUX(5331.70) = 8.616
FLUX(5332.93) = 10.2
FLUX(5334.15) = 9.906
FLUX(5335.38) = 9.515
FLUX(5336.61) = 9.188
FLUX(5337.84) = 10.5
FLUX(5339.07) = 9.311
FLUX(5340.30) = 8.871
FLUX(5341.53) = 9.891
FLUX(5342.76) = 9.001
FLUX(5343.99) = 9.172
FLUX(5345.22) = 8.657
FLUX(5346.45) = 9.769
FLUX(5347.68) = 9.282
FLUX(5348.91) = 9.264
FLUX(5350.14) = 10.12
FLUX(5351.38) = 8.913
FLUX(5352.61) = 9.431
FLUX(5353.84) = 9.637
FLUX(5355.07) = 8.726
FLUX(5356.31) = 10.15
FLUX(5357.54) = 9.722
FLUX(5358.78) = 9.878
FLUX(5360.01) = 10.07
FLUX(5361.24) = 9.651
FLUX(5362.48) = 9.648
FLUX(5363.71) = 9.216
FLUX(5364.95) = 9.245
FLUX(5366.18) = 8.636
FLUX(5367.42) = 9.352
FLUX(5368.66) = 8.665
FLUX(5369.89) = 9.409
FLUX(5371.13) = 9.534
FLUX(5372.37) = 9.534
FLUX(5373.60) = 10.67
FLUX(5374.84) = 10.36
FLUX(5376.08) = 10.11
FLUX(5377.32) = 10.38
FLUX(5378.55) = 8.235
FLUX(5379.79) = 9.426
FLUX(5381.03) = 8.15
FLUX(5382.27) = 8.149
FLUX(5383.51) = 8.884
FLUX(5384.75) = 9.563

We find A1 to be 9.891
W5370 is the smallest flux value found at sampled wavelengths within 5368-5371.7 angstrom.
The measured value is 8.665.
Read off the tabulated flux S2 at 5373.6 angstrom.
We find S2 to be 10.67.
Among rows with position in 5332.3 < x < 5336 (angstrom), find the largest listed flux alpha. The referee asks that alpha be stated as 10.2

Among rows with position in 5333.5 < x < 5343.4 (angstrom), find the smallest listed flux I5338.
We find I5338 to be 8.871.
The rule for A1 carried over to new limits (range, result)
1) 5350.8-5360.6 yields 10.15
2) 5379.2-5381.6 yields 9.426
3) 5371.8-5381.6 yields 10.67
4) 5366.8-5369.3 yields 9.352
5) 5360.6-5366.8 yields 9.651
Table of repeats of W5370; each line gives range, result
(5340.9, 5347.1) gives 8.657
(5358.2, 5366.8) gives 8.636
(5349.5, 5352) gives 8.913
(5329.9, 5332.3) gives 8.616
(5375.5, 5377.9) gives 10.11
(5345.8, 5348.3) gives 9.282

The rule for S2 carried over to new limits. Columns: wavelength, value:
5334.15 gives 9.906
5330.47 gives 10.45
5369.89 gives 9.409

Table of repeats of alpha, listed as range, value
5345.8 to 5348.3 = 9.769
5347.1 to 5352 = 10.12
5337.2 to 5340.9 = 10.5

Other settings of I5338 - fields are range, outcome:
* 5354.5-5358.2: 8.726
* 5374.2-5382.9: 8.149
